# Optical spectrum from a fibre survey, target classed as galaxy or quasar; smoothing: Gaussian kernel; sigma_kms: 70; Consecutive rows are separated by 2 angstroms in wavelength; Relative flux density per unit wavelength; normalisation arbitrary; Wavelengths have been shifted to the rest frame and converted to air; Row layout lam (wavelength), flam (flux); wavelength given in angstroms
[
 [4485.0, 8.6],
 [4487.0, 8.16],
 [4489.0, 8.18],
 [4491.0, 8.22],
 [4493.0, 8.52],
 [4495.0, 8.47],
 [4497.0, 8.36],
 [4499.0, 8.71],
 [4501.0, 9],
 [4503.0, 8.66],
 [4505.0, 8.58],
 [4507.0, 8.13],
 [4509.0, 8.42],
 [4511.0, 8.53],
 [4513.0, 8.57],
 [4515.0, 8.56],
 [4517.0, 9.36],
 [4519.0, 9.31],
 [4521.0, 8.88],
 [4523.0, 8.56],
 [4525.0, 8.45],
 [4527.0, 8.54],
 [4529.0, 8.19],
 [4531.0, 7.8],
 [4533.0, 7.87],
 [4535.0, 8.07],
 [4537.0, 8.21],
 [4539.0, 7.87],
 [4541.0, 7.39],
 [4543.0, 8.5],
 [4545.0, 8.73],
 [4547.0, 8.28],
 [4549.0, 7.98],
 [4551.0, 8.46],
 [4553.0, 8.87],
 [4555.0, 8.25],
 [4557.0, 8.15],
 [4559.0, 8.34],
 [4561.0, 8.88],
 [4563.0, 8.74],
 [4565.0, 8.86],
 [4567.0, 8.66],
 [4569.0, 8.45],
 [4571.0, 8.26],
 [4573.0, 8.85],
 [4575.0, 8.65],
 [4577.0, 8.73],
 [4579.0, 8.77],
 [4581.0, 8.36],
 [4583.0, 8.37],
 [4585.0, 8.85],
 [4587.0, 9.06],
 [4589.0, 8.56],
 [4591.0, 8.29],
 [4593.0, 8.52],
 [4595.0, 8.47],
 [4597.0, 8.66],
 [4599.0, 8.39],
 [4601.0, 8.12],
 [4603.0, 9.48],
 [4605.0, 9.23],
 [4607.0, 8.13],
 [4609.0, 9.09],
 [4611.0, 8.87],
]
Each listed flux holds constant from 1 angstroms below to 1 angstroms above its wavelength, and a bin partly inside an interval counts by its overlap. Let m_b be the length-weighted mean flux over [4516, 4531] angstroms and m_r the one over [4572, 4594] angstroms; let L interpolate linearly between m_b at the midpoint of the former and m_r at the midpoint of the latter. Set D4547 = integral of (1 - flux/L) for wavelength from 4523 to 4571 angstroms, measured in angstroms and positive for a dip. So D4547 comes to 1.9 angstroms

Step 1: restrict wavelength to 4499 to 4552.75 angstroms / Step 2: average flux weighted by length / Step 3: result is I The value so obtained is 8.43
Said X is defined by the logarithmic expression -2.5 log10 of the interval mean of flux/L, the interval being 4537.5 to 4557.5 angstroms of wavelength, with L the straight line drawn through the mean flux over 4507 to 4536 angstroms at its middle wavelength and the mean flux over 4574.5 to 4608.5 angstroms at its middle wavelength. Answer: 0.038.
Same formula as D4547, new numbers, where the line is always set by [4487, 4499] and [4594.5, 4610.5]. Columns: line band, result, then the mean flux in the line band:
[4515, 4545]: 0.36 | 8.38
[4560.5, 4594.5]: -0.01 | 8.63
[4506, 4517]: -0.13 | 8.53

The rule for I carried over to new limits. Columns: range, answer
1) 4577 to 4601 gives 8.56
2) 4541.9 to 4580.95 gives 8.54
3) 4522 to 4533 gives 8.27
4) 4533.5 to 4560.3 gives 8.24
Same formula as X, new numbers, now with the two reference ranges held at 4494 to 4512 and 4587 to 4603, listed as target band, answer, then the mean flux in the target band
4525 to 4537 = 0.05 mag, 8.13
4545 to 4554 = 0.01 mag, 8.43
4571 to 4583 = -0.01 mag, 8.61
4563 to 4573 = -0.01 mag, 8.61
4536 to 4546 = 0.05 mag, 8.14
